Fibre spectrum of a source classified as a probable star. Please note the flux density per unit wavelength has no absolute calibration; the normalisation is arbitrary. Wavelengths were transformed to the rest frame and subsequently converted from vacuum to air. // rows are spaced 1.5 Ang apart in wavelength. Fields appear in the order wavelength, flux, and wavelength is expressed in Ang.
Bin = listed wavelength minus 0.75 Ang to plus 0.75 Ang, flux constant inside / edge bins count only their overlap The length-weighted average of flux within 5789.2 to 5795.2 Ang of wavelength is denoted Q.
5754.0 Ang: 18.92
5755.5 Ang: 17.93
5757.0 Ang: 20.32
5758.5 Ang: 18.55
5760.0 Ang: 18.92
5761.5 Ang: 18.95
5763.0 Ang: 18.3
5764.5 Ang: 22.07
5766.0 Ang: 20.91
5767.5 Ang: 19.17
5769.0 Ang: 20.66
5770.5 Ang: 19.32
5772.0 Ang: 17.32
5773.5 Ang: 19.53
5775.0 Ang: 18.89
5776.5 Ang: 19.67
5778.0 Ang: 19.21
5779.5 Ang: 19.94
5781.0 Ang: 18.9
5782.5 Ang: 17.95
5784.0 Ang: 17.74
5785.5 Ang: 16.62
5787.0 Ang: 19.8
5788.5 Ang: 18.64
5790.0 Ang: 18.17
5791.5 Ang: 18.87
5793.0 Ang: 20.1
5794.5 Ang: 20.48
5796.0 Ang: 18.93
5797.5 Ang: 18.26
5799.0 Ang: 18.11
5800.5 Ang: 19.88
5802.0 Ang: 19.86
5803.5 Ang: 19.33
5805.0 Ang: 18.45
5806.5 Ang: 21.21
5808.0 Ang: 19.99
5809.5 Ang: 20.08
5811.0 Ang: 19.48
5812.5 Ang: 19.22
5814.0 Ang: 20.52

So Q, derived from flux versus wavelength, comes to 19.4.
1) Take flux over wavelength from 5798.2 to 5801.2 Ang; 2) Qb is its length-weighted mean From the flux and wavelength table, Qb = 19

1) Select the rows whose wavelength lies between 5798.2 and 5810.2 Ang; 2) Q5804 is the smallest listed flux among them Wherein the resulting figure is 18.11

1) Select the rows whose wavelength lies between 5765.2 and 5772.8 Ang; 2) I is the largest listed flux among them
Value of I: 20.91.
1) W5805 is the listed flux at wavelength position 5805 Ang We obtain 18.45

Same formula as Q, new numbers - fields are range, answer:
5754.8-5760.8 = 18.9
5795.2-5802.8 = 19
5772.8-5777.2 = 19.4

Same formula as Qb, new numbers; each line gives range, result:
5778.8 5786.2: 18.2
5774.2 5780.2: 19.4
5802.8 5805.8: 18.9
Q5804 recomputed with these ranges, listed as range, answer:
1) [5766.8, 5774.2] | 17.32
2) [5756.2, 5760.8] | 18.55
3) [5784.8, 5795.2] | 16.62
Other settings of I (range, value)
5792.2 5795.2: 20.48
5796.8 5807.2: 21.21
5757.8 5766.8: 22.07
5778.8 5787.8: 19.94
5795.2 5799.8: 18.93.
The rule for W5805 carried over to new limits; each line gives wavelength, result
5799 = 18.11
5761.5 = 18.95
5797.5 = 18.26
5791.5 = 18.87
